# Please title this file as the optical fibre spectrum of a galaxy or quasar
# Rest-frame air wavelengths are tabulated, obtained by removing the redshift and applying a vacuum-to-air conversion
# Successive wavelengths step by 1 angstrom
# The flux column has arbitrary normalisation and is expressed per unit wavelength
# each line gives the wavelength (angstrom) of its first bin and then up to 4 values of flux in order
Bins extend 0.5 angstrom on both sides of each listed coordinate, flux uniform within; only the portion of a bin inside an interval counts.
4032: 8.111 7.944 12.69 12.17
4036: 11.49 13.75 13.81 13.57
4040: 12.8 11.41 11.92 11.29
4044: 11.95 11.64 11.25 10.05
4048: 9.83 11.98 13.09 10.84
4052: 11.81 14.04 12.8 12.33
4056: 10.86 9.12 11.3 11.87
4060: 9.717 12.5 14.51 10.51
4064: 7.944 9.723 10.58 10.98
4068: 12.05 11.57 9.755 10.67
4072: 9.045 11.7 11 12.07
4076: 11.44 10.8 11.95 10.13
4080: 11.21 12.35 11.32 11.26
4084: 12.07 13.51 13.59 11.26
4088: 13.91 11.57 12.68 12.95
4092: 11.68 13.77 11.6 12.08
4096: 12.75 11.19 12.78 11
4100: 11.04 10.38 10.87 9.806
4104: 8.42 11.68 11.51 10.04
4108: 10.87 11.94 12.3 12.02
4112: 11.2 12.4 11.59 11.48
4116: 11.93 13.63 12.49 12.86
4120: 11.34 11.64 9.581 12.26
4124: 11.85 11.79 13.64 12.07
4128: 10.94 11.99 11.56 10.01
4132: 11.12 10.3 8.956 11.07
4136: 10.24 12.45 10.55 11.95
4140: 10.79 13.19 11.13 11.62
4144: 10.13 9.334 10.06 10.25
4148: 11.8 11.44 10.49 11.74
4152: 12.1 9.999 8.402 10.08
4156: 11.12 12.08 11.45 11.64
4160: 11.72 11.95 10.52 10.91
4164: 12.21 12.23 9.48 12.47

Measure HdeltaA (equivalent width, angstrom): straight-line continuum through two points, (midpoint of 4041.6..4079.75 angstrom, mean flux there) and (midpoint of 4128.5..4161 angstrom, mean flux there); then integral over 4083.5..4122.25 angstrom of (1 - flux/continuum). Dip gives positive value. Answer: -2.4 angstrom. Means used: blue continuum 11.2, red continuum 11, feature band 11.8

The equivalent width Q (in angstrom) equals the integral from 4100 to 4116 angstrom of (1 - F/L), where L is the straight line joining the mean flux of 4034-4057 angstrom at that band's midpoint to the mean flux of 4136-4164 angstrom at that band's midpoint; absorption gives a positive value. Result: 0.44 angstrom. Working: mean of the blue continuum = 12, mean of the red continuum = 11.1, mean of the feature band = 11.1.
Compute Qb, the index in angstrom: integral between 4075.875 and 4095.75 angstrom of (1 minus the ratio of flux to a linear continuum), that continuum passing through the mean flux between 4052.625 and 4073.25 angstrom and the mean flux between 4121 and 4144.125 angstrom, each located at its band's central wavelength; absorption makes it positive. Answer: -1.6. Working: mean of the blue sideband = 11.1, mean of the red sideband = 11.3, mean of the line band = 12.1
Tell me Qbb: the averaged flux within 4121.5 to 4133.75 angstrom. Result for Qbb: 11.4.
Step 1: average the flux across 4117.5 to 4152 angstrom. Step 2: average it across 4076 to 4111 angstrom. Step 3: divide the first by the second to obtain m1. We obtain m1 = 0.97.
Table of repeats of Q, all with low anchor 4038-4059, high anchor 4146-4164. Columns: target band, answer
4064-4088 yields 0.6 angstrom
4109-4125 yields -0.9 angstrom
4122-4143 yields -0.3 angstrom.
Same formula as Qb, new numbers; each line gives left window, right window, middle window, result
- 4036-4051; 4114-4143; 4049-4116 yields 1.5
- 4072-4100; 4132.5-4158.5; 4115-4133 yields -0.8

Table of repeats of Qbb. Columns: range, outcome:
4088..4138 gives 11.6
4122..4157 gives 11.1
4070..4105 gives 11.6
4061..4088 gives 11.3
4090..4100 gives 12.2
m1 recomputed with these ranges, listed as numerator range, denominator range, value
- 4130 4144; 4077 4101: 0.92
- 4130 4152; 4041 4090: 0.96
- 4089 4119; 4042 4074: 1.04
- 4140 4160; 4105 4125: 0.93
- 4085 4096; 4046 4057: 1.08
